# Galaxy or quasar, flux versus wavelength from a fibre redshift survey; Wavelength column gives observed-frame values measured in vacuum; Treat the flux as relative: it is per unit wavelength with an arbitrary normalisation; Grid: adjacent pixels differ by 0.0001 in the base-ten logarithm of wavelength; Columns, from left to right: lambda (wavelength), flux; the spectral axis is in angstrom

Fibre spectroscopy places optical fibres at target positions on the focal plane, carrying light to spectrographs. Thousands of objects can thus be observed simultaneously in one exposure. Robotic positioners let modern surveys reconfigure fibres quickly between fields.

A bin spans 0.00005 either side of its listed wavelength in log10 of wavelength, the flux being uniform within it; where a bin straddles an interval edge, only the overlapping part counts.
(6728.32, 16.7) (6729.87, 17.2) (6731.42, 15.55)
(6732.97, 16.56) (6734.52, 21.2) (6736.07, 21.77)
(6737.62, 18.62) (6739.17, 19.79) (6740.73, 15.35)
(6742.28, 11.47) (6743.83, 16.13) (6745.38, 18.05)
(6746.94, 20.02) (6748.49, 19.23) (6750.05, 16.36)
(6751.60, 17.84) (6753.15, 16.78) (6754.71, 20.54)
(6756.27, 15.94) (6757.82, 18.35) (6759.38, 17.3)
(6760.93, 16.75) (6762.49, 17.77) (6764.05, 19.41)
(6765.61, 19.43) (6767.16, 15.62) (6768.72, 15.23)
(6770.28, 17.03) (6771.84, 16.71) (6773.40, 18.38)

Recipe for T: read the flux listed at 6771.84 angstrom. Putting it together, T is 16.71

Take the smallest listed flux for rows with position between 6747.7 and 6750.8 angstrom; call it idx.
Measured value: 16.36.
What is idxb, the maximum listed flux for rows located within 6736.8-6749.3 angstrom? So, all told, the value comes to 20.02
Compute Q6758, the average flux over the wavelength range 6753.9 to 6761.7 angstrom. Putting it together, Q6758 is 17.8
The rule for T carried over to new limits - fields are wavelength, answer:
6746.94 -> 20.02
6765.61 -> 19.43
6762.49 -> 17.77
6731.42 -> 15.55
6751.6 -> 17.84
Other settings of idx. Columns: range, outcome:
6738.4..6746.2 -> 11.47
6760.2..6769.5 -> 15.23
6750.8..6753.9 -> 16.78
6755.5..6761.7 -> 15.94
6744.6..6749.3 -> 18.05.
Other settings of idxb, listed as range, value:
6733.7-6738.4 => 21.77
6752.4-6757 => 20.54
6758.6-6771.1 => 19.43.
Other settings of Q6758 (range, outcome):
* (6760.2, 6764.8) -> 18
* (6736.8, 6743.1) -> 16.3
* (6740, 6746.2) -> 15.3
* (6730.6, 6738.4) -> 18.7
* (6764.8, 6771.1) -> 16.8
